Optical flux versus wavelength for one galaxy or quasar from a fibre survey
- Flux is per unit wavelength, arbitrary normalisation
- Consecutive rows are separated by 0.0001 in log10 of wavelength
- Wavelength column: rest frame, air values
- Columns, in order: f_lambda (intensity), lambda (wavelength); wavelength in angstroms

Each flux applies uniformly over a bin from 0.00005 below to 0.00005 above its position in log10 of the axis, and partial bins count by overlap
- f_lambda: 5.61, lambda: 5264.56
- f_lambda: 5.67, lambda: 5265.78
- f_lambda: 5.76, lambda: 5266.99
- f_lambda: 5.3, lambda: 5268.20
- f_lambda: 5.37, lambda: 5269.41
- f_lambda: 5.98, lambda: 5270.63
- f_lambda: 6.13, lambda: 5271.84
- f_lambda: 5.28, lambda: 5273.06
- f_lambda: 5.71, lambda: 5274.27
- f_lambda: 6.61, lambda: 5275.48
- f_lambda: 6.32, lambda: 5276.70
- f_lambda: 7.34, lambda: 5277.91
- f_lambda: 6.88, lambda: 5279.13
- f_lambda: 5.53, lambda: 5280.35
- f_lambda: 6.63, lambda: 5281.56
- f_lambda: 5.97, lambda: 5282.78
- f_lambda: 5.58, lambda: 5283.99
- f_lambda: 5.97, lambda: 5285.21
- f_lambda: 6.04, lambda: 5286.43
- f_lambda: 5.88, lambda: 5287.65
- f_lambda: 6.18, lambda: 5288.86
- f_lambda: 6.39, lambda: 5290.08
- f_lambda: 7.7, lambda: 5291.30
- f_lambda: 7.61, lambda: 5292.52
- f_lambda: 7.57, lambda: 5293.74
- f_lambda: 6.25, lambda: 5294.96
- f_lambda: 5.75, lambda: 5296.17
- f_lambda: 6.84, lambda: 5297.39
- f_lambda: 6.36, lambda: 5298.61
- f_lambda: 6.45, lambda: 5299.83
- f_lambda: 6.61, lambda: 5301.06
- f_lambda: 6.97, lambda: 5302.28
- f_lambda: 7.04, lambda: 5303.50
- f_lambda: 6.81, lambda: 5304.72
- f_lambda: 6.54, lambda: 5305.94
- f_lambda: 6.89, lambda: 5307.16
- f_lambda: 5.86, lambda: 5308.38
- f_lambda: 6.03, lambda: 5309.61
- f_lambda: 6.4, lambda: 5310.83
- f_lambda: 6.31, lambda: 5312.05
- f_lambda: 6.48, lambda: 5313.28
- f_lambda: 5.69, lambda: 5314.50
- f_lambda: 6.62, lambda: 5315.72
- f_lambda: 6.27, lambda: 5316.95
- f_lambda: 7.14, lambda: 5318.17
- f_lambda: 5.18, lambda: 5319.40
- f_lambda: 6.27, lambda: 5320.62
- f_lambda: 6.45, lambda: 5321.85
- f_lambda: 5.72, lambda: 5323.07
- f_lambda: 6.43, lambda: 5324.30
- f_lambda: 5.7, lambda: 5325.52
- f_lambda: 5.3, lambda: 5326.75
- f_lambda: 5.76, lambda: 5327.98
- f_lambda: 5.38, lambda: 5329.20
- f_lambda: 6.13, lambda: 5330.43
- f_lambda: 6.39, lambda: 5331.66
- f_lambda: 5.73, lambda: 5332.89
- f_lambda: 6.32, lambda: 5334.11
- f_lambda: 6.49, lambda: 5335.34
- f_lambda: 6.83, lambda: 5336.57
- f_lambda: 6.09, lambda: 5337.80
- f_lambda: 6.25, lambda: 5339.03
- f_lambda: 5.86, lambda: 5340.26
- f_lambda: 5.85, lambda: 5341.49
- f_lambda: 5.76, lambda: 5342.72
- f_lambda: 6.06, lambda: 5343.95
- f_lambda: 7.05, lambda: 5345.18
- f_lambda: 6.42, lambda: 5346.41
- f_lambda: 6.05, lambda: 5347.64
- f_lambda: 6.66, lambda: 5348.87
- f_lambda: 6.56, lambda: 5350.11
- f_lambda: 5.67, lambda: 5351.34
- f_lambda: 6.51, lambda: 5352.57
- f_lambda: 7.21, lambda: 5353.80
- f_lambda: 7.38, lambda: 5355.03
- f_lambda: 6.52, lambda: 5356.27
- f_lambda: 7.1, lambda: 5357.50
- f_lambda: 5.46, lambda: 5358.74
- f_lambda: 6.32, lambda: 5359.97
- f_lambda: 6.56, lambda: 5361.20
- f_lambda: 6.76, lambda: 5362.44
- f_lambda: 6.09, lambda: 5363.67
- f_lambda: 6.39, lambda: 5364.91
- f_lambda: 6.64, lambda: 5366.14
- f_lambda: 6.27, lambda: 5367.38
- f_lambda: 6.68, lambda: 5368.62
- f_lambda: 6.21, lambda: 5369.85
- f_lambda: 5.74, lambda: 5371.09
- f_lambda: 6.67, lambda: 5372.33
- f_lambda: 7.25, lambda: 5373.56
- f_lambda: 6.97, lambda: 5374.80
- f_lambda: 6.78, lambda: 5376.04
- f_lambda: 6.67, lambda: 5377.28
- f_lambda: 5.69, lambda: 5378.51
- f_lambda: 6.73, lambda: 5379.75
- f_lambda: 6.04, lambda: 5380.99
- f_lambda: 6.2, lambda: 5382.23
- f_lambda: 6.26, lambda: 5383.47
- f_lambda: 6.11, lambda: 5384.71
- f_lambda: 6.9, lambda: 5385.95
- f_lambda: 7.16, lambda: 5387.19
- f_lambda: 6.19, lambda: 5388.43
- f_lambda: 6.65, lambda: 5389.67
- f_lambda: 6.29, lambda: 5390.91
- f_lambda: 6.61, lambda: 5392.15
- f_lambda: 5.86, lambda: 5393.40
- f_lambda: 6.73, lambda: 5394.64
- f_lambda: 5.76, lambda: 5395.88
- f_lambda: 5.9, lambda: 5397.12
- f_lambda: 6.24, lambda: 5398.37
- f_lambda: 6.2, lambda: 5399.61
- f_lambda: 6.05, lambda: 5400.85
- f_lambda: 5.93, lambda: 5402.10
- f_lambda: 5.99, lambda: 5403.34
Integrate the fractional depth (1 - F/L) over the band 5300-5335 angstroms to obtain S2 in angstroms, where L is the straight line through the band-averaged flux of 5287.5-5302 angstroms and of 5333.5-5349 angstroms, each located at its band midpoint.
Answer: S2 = 1.3 angstroms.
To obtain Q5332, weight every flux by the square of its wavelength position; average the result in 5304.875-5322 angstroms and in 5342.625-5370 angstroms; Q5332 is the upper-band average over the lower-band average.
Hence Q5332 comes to 1.04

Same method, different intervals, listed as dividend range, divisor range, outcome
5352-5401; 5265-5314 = 1.05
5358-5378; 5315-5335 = 1.09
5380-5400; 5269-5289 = 1.08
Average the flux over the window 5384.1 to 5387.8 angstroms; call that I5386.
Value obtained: 6.72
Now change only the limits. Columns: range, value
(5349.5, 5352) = 6.13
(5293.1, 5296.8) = 6.55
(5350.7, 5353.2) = 6.12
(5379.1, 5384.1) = 6.3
